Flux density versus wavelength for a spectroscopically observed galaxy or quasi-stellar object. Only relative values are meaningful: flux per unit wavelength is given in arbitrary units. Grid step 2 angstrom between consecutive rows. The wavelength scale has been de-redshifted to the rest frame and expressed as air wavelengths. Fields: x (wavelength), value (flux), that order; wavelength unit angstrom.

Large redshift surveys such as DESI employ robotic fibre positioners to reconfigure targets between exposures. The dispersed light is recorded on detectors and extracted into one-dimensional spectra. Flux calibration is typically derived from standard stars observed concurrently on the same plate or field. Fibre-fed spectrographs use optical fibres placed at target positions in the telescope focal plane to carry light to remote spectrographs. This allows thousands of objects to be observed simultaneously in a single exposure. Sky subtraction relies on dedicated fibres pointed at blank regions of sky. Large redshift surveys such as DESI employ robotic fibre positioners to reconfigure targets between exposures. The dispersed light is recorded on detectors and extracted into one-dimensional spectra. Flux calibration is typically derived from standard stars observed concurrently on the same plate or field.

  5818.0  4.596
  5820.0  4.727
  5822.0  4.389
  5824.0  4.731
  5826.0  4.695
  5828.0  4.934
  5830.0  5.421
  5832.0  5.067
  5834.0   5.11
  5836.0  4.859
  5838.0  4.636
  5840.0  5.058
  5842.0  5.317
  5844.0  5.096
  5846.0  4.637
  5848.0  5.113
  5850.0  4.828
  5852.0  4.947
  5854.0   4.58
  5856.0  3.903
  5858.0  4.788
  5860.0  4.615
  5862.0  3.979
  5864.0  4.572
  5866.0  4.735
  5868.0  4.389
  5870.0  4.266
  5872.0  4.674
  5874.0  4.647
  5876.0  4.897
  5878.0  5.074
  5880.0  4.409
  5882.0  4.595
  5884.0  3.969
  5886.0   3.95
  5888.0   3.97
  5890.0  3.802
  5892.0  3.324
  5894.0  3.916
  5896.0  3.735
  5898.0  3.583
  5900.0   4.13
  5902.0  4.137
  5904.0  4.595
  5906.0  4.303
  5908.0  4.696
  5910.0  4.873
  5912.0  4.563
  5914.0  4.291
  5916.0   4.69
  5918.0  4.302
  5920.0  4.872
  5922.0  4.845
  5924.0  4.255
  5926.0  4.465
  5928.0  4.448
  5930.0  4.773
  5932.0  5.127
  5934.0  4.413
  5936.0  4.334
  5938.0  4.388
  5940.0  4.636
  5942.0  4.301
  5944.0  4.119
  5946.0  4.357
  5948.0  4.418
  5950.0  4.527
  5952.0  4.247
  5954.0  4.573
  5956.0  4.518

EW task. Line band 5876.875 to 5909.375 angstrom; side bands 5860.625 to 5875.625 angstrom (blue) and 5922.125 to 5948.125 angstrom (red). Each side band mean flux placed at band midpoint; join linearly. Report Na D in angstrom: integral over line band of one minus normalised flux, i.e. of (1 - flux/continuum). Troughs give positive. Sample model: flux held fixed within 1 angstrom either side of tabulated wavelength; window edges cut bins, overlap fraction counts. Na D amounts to 2.4 angstrom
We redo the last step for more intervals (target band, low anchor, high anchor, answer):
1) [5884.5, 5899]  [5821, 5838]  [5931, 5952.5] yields 2.8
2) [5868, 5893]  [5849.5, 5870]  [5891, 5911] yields 0.1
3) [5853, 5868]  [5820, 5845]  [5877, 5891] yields 0.4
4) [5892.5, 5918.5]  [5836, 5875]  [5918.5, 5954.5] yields 1.7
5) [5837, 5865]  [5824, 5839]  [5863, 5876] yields 0.2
